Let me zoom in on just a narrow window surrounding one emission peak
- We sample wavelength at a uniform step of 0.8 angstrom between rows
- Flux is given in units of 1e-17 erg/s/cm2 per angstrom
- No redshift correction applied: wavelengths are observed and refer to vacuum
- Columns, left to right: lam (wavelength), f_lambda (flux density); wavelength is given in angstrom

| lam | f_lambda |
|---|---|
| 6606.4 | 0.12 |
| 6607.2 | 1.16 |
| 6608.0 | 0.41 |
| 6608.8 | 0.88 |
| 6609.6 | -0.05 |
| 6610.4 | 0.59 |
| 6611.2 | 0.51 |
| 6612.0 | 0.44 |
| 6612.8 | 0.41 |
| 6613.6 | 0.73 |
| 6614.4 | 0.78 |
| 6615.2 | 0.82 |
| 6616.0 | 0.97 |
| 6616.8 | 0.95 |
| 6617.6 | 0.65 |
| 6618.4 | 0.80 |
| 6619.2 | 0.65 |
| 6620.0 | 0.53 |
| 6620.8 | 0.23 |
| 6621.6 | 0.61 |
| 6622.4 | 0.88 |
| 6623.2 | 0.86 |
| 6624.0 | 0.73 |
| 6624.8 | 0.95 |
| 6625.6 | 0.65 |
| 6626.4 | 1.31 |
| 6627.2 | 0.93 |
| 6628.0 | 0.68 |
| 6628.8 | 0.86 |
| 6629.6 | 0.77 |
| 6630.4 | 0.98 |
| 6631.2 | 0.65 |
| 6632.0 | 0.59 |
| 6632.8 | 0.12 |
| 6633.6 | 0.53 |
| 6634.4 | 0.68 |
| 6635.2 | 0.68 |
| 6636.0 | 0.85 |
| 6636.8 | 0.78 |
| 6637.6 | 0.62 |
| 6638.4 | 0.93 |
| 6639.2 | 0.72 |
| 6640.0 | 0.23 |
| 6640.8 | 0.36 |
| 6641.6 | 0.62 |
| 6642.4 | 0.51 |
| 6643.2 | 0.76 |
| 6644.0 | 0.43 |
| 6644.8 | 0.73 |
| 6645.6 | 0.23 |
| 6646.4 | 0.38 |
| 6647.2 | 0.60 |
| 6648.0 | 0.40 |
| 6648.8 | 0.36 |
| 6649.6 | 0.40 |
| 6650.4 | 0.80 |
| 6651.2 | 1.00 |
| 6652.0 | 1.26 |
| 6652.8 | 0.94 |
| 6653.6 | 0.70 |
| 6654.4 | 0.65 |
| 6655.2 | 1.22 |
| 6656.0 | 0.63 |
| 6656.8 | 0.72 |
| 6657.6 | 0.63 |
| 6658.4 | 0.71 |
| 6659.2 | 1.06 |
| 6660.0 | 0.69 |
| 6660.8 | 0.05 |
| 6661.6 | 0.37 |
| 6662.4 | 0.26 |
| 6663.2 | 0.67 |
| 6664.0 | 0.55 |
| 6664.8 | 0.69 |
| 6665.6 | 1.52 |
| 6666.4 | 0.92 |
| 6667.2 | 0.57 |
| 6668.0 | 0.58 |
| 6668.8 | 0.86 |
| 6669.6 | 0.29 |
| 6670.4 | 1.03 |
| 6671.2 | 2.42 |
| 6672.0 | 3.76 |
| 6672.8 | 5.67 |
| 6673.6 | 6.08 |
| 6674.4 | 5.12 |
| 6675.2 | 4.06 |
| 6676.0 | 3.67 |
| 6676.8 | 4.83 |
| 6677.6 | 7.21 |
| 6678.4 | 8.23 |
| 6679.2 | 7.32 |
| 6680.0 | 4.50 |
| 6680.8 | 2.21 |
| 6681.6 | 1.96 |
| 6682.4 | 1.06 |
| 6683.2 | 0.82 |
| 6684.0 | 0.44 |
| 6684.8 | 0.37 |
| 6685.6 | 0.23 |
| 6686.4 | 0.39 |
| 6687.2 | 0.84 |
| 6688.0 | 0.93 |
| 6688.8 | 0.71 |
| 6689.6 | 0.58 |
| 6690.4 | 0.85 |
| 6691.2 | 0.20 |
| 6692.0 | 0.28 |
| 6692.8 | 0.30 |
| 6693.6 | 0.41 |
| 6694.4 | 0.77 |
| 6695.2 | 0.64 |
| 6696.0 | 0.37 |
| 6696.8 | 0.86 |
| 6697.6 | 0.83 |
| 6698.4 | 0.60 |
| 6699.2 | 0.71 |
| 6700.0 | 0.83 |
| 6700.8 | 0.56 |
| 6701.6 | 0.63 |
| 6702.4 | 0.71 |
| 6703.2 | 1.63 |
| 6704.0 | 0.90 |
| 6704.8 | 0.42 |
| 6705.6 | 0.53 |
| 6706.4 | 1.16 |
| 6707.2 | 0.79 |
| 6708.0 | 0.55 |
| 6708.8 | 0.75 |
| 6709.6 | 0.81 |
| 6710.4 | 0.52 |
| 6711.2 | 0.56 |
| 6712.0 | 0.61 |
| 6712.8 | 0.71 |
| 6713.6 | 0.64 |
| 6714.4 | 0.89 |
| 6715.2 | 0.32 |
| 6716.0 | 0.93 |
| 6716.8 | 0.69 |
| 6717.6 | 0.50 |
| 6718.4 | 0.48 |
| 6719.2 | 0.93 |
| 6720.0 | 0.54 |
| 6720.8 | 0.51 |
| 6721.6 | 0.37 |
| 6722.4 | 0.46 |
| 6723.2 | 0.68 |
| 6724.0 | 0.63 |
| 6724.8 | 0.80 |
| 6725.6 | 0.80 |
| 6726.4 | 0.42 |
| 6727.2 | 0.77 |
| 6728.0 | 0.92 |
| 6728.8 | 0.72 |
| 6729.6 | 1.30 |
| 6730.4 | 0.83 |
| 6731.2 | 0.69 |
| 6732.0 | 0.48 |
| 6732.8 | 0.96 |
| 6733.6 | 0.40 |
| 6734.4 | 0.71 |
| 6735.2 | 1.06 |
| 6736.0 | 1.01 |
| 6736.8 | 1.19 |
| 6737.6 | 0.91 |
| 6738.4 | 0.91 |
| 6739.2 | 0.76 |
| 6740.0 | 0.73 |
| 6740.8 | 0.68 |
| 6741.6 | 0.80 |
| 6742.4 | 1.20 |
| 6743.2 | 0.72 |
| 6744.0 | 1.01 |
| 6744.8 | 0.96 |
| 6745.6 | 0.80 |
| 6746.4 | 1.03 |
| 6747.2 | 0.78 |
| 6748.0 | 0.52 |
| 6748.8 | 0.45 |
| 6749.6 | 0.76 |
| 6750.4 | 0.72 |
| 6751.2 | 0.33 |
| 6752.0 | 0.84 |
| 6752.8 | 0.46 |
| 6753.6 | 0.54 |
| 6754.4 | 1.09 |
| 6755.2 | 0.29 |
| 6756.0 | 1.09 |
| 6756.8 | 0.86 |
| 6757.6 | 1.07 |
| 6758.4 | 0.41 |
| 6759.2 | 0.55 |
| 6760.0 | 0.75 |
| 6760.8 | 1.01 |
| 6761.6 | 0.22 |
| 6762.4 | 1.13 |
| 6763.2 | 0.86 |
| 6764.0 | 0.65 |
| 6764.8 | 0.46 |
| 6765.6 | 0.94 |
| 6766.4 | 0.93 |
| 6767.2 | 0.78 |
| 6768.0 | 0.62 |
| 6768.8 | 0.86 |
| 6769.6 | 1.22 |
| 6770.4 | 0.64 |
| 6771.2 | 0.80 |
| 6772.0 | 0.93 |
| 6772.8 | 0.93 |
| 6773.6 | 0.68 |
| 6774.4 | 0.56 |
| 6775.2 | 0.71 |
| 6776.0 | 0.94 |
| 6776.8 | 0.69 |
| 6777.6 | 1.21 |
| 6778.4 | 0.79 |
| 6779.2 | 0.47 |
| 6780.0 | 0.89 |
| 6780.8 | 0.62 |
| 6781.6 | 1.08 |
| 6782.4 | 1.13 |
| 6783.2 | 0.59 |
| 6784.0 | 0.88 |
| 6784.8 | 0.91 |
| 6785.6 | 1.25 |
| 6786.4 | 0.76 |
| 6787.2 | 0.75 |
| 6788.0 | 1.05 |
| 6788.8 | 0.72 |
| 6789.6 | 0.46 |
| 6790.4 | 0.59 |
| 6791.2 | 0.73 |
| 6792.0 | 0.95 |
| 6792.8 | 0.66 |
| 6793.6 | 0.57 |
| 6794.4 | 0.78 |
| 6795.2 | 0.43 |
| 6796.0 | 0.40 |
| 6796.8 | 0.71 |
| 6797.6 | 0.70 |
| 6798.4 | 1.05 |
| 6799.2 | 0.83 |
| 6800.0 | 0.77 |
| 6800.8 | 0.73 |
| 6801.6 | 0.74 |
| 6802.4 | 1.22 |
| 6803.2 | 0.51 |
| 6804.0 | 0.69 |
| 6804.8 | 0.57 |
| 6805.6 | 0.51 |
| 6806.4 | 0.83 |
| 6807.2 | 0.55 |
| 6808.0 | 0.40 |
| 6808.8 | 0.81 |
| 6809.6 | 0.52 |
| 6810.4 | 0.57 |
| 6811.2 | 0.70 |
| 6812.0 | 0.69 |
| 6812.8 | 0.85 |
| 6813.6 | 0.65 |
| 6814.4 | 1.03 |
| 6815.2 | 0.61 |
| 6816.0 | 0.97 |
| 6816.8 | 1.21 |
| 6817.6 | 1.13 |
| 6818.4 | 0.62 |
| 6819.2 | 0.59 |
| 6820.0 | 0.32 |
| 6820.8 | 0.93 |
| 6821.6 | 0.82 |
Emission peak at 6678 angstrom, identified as [O II] 3727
